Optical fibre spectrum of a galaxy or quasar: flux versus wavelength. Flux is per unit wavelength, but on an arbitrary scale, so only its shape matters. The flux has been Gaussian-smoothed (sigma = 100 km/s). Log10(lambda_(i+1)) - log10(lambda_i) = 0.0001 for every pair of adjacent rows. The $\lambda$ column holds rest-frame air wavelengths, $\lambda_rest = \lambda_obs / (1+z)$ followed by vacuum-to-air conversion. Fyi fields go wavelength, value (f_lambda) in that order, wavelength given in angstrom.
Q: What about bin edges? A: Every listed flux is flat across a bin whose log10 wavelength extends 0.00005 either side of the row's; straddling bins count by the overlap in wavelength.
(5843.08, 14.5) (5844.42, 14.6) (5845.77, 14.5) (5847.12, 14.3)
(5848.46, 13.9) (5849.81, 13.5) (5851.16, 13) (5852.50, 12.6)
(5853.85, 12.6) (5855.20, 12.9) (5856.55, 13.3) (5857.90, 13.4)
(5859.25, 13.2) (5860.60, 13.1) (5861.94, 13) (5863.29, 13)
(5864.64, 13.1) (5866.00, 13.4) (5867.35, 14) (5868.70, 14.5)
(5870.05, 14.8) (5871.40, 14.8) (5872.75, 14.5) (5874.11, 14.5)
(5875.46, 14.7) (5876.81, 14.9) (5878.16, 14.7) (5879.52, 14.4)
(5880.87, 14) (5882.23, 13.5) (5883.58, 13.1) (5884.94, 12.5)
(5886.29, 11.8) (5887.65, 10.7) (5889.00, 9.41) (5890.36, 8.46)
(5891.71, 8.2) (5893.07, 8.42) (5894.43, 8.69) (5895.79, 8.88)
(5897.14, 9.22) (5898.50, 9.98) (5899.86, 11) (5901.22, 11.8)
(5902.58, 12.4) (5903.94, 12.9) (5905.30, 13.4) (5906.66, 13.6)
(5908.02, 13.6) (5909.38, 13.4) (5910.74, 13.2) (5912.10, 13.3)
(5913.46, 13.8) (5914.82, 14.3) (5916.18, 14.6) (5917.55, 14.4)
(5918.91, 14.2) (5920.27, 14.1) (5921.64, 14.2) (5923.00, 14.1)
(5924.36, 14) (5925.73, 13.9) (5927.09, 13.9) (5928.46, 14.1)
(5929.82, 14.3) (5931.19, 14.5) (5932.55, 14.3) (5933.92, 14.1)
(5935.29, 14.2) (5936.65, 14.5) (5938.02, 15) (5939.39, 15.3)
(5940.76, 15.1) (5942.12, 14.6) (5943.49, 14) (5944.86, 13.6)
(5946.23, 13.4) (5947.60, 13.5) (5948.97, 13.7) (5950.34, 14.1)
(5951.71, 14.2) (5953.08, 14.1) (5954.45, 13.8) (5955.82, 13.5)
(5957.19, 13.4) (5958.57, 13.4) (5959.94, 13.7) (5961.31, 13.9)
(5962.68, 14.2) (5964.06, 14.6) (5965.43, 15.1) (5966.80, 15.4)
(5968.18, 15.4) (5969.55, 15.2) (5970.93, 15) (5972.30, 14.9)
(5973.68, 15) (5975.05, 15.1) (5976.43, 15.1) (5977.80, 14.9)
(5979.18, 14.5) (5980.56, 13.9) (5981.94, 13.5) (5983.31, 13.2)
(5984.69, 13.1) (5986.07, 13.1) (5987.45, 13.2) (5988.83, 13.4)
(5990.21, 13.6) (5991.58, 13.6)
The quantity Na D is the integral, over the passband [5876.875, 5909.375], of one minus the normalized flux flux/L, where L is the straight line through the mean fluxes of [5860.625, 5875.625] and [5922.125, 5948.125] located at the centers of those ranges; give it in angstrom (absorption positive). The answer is 5.68 angstrom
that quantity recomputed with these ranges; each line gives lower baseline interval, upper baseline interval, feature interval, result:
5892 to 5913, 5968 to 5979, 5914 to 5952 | -3.5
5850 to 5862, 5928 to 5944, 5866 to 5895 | 1.8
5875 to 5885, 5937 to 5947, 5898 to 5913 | 1.6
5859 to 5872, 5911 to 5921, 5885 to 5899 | 4.4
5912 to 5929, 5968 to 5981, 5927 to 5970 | 0.8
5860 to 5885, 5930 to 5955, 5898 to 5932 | 1.5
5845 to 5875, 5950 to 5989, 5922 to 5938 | -0.2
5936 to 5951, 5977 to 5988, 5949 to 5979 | -1.1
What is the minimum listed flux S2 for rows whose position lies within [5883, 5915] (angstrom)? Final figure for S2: 8.2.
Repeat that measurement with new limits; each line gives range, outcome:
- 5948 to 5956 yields 13.5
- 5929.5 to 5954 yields 13.4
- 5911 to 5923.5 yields 13.3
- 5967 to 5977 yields 14.9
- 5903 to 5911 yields 12.9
